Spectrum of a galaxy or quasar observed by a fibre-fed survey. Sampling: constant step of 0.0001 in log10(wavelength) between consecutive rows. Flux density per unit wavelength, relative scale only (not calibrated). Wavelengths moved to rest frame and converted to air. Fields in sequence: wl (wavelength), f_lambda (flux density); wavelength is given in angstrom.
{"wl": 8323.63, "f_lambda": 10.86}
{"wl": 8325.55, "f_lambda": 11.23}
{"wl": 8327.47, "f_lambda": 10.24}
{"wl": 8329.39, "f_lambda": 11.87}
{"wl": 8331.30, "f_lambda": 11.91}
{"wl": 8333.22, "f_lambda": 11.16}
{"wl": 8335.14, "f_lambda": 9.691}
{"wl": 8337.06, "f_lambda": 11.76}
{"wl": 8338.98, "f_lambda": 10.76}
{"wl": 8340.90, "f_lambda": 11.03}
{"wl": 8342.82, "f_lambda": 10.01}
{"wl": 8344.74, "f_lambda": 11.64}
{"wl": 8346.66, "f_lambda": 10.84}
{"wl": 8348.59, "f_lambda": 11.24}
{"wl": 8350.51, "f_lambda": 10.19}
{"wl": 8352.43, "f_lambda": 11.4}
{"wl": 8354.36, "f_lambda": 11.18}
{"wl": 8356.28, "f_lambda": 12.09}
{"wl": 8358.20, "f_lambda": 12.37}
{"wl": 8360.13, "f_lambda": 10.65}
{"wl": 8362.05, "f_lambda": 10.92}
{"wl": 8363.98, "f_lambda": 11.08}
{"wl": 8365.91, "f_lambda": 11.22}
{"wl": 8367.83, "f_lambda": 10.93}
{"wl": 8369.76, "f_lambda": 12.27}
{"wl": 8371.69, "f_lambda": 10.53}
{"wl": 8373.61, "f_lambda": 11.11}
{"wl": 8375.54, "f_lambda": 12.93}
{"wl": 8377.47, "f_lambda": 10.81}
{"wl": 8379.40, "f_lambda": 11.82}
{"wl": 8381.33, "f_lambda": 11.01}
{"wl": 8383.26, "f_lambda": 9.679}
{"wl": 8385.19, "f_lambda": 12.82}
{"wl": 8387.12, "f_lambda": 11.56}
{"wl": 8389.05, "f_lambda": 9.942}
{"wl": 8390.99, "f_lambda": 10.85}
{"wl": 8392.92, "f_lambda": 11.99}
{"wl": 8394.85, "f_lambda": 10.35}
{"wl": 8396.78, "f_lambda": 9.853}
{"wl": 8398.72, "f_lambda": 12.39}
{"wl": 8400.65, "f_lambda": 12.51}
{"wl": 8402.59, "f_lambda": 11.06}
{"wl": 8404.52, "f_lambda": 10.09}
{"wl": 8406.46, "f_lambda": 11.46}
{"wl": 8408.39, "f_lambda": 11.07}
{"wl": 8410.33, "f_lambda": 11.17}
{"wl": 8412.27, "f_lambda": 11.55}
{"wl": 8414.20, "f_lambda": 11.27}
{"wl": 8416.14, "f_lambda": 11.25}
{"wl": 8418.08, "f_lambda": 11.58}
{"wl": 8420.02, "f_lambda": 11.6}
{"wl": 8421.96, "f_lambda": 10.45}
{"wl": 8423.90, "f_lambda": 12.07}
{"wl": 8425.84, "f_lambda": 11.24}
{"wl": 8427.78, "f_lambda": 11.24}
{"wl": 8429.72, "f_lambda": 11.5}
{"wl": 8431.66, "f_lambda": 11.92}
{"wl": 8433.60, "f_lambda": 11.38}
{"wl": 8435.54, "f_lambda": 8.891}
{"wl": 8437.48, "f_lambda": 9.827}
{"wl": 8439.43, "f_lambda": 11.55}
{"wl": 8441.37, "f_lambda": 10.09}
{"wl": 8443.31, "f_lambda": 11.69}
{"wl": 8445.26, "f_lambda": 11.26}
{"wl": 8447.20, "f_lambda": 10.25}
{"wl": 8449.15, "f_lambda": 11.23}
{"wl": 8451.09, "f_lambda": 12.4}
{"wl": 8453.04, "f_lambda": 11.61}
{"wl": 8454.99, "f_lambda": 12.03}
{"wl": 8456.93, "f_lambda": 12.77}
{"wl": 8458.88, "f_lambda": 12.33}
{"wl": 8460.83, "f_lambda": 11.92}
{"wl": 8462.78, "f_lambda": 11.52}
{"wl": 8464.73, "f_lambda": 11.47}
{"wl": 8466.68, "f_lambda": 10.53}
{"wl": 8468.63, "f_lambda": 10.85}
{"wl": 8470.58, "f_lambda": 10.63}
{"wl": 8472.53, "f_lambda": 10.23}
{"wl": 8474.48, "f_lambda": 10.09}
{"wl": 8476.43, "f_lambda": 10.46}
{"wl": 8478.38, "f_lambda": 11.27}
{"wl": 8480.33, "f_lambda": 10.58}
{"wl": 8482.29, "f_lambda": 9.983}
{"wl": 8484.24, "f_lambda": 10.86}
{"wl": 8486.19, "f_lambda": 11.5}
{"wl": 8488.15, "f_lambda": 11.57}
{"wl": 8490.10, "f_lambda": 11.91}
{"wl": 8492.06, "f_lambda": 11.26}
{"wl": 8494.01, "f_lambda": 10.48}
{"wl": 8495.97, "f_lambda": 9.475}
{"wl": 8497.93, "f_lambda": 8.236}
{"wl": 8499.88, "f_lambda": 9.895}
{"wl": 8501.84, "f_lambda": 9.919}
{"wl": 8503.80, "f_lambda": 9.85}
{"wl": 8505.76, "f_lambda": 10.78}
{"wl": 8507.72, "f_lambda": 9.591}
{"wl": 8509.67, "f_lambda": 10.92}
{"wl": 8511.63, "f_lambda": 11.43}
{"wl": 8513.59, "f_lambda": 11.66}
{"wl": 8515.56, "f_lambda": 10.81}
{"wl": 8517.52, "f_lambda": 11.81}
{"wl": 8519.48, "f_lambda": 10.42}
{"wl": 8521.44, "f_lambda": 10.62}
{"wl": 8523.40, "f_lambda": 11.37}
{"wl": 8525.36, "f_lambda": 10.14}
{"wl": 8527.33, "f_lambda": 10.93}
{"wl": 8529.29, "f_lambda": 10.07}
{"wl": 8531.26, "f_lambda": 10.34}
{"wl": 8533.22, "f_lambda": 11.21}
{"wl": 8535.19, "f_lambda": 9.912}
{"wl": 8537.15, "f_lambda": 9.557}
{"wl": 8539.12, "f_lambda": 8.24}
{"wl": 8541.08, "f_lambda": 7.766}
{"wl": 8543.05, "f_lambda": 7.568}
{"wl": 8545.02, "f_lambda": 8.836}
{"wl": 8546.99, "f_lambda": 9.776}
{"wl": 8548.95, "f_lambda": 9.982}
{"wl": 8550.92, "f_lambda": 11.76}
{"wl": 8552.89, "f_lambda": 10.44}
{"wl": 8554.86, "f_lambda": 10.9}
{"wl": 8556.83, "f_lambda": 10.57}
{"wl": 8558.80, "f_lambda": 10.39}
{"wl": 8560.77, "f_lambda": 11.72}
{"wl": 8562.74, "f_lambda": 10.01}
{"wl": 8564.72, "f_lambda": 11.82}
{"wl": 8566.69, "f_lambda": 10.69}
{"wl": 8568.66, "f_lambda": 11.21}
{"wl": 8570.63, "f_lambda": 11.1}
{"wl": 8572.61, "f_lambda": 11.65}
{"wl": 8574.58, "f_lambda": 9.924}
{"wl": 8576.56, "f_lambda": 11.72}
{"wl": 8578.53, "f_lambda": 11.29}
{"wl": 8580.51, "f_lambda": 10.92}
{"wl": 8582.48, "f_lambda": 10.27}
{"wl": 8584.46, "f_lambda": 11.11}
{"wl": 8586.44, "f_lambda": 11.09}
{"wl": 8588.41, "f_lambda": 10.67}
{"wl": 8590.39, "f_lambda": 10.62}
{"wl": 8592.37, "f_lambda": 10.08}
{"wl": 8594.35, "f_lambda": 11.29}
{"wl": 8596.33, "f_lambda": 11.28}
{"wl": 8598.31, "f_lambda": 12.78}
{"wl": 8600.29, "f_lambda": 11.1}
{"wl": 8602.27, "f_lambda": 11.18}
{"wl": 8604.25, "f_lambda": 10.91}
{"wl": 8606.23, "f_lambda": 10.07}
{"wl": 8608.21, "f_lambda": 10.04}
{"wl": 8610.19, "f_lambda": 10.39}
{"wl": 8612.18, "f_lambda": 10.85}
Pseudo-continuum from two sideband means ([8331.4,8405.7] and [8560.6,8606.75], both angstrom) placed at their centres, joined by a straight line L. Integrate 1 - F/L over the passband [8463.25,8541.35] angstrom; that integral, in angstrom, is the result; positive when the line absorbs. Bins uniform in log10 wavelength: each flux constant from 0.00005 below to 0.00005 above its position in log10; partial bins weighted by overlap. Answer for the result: 4.1 angstrom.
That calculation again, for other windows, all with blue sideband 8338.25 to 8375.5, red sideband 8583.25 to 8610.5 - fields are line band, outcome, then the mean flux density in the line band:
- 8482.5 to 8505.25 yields 1.2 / 10.4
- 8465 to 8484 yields 0.8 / 10.6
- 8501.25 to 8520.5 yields 0.5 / 10.7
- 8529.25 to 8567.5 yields 3.1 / 10.1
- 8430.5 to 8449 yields 0.5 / 10.8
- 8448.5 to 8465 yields -1.3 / 12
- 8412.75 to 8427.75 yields -0.3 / 11.4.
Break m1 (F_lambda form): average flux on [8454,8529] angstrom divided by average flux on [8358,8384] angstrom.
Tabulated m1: 1.0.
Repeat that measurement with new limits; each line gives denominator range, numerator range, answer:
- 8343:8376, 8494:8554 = 0.90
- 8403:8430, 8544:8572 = 0.95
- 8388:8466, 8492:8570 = 0.91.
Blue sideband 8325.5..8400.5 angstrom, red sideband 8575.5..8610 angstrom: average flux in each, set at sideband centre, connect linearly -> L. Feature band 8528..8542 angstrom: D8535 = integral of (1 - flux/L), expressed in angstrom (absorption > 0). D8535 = 1.8 angstrom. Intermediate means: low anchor 11.2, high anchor 11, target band 9.63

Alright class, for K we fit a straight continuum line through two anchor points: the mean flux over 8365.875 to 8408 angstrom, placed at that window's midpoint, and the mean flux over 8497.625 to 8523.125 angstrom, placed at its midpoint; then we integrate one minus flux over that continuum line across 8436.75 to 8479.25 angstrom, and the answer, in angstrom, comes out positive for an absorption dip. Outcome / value -1.4 angstrom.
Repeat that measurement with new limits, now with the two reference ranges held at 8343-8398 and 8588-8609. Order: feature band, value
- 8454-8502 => 0.7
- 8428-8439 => 0.3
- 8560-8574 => -0.2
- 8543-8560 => 1.2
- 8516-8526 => 0.1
